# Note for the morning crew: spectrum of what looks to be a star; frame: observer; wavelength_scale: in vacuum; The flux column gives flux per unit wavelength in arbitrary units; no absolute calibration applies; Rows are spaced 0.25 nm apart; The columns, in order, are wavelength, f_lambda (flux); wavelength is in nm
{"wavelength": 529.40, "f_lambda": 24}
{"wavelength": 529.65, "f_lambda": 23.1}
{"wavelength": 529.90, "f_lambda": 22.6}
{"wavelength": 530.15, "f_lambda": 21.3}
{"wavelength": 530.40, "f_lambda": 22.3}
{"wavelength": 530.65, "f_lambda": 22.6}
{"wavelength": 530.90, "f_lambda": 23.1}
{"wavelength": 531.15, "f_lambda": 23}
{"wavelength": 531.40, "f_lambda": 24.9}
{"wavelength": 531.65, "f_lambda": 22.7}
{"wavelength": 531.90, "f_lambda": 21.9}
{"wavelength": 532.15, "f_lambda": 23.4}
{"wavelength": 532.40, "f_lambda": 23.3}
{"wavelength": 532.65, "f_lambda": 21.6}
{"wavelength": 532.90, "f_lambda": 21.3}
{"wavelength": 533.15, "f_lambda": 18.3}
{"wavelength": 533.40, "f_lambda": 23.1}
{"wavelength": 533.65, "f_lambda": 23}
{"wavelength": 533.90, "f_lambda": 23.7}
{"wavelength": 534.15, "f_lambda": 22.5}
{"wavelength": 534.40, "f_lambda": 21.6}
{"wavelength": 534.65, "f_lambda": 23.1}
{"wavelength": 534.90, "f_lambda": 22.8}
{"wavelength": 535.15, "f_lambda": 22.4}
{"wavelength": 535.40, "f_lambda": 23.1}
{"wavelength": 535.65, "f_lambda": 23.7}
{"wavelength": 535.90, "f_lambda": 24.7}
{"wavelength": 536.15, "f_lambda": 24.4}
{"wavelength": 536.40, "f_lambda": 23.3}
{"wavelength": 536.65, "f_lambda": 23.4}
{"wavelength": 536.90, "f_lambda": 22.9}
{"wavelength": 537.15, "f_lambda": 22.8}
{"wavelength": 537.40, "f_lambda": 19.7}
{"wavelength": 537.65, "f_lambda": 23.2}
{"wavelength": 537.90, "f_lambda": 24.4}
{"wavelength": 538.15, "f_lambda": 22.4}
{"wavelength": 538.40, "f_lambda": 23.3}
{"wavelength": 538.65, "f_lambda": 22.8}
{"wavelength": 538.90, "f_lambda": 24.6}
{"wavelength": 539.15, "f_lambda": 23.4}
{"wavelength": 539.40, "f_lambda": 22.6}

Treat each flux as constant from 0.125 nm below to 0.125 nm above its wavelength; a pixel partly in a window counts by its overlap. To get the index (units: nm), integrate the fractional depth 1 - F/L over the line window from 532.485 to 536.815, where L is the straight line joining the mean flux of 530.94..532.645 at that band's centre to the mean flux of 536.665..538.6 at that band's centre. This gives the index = 0.035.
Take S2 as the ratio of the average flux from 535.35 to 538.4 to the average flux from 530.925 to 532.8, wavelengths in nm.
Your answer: 1.0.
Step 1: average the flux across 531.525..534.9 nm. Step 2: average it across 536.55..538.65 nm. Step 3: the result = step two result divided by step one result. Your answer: 1.02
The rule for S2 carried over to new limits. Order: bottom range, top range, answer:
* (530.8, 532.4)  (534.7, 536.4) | 1.01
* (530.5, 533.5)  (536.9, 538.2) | 1.01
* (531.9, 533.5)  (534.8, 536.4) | 1.08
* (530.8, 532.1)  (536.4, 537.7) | 0.97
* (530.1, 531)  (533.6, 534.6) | 1.01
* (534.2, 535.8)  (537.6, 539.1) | 1.03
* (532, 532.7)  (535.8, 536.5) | 1.06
